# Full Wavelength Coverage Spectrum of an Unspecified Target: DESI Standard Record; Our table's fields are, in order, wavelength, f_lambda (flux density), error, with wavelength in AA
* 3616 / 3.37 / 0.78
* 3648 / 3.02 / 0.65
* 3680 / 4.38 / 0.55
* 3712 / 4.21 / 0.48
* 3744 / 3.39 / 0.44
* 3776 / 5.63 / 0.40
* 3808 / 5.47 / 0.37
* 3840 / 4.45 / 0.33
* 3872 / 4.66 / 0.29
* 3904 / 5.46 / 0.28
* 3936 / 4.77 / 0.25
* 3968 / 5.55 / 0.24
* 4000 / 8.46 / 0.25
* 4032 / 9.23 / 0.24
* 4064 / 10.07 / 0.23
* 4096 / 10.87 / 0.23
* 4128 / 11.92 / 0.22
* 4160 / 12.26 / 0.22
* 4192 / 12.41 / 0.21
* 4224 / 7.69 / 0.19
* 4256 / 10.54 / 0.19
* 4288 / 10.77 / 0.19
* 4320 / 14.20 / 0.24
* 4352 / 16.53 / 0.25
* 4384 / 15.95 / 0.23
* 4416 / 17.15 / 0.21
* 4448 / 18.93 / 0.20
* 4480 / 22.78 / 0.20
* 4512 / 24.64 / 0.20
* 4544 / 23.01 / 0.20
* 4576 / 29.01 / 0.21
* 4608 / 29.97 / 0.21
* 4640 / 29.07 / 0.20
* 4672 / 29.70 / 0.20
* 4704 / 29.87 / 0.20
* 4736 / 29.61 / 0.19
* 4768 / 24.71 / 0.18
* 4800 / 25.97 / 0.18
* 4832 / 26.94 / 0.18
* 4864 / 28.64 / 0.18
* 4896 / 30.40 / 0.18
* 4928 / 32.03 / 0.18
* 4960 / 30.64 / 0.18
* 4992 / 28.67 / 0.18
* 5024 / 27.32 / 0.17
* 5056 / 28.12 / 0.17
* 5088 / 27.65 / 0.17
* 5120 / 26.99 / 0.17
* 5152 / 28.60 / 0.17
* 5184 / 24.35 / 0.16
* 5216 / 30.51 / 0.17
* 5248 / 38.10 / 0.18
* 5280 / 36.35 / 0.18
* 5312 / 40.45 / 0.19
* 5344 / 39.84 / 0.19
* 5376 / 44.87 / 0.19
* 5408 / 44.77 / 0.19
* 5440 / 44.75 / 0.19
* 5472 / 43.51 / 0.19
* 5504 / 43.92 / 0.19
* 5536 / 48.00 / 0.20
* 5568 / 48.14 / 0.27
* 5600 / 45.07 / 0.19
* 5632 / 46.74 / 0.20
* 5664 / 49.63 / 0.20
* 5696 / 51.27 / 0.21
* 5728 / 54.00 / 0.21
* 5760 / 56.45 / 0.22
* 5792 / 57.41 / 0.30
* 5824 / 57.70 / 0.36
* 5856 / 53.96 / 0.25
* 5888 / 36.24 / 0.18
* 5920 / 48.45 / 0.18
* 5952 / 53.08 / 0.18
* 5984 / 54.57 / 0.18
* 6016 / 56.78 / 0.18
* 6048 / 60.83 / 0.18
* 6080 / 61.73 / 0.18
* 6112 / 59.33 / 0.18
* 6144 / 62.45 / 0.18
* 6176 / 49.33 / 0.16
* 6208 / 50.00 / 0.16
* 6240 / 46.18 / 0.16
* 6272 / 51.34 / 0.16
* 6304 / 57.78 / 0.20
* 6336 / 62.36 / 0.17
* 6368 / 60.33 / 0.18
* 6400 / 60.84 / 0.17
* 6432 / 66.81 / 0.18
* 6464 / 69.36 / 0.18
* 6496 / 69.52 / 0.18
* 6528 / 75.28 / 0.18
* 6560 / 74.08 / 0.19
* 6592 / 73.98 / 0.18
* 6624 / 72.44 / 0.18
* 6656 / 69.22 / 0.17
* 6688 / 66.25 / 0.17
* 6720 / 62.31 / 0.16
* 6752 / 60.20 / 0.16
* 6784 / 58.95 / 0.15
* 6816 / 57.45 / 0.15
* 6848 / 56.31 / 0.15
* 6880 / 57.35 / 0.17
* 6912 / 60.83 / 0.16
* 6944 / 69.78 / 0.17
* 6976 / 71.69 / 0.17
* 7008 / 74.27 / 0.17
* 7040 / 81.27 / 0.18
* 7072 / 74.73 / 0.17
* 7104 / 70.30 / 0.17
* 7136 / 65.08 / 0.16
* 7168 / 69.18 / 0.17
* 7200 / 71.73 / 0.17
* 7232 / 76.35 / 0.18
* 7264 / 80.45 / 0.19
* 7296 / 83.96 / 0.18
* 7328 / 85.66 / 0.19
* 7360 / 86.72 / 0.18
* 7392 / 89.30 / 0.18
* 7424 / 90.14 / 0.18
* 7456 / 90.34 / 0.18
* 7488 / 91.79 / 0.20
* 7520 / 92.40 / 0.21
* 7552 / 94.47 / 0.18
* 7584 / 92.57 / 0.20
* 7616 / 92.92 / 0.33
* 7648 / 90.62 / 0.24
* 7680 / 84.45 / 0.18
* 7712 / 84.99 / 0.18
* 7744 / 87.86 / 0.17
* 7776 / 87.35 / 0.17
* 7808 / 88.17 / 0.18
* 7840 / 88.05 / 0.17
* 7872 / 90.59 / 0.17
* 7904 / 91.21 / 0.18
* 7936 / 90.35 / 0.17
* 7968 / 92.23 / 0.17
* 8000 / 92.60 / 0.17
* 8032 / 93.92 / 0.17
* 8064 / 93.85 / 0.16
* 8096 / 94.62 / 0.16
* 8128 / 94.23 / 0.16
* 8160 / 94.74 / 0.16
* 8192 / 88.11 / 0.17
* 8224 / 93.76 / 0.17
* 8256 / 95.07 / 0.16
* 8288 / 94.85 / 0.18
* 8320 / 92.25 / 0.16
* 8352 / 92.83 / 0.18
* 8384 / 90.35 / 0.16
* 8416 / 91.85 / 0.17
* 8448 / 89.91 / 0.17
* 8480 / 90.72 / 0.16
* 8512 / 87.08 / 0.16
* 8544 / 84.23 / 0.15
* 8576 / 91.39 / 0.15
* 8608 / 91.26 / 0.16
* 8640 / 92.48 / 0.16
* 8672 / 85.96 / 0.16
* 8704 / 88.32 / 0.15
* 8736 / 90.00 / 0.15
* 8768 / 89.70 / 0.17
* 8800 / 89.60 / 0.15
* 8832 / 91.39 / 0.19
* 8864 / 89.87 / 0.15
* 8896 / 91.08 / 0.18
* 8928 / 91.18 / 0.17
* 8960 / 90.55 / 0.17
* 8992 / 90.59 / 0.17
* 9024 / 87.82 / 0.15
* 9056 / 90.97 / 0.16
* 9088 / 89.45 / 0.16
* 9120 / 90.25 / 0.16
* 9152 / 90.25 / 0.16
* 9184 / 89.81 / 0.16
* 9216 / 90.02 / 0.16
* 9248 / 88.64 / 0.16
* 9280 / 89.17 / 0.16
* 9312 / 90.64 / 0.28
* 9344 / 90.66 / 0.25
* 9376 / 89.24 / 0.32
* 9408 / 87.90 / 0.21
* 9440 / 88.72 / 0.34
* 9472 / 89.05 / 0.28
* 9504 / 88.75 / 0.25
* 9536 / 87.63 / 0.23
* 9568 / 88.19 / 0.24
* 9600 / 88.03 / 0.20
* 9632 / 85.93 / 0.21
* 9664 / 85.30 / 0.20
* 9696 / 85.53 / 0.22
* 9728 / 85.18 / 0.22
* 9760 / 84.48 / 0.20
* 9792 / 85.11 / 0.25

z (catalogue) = 0.00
